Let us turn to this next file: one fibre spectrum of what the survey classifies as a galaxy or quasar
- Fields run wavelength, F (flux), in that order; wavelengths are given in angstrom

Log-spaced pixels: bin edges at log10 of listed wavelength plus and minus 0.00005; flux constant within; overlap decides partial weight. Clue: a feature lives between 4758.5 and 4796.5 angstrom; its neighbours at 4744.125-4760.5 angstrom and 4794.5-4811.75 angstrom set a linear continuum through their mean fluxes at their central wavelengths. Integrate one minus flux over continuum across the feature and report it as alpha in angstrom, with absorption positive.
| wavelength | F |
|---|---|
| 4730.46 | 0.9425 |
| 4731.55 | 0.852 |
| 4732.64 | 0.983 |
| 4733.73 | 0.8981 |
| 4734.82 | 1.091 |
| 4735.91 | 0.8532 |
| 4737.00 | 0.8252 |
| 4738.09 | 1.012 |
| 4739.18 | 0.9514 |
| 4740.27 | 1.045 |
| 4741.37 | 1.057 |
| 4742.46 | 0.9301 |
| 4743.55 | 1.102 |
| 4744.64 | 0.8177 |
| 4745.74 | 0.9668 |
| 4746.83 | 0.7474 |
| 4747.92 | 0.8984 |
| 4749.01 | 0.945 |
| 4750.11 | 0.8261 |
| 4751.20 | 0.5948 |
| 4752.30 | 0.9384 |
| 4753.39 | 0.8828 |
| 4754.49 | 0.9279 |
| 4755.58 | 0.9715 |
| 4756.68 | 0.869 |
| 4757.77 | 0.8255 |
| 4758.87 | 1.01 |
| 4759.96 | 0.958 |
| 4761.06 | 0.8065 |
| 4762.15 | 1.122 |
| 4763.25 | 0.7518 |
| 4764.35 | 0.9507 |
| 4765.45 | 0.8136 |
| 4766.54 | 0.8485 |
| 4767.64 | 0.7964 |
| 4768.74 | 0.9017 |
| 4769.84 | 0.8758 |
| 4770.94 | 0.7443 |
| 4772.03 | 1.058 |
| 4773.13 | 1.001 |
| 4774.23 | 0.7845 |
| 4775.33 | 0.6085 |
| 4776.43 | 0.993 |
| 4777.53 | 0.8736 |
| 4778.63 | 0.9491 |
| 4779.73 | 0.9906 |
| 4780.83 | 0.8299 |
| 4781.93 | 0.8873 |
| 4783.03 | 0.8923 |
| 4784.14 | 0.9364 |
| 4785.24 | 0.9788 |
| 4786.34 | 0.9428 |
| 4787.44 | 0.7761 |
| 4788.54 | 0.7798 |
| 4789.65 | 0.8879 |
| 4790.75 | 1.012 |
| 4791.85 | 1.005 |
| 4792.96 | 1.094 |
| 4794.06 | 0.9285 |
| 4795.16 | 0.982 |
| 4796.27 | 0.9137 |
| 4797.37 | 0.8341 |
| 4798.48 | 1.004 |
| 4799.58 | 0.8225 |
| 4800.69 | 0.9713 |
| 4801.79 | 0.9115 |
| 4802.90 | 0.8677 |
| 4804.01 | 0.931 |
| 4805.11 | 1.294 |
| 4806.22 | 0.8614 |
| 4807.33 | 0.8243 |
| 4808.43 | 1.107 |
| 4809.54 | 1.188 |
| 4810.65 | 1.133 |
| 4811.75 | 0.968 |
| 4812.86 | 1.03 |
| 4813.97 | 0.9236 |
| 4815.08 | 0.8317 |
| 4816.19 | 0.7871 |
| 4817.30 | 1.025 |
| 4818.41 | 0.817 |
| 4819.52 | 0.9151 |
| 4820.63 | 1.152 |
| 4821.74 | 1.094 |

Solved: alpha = 0.9 angstrom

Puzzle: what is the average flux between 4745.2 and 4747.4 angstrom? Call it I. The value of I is 0.86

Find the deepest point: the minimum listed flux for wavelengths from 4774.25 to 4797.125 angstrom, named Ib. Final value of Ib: 0.6085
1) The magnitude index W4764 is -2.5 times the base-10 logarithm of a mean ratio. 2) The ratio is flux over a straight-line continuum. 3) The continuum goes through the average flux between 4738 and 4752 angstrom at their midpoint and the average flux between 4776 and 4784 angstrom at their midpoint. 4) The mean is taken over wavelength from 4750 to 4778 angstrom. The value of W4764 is 0.05 mag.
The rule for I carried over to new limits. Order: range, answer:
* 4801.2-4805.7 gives 1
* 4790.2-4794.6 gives 1.01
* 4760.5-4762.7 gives 0.965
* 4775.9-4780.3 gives 0.951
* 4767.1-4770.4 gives 0.856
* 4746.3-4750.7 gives 0.853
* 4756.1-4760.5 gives 0.916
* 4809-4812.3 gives 1.1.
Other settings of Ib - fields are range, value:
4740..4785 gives 0.5948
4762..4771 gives 0.7443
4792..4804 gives 0.8225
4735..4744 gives 0.8252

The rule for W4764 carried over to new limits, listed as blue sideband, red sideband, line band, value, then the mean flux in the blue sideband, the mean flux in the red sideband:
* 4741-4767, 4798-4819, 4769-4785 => 0.04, 0.898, 0.963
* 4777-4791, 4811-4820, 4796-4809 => -0.04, 0.9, 0.917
